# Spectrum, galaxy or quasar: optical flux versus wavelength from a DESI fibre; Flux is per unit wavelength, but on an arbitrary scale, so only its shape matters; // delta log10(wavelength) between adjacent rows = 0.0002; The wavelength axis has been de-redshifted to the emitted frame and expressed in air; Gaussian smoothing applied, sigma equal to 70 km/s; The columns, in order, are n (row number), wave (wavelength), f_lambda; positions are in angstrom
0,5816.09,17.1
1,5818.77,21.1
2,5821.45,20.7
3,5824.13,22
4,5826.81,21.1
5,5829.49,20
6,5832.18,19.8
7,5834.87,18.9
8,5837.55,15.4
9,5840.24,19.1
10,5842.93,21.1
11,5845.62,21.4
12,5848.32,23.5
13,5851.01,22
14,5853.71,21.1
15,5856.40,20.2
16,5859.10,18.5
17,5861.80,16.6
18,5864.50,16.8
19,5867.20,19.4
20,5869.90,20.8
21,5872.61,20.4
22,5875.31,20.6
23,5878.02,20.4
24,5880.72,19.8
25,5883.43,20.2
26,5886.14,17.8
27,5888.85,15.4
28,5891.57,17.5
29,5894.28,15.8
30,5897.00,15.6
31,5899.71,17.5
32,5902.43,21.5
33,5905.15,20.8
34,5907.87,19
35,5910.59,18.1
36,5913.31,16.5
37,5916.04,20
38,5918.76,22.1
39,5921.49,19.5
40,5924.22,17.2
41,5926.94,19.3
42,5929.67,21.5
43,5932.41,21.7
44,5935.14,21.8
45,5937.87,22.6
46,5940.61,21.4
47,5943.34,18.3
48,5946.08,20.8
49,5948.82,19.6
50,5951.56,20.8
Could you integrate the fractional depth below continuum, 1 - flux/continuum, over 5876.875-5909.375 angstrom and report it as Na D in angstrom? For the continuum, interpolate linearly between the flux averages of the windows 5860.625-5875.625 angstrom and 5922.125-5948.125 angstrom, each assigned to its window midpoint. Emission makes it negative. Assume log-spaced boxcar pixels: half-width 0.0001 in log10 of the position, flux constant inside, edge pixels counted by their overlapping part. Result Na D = 1.9 angstrom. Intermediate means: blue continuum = 19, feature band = 18.4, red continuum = 20.5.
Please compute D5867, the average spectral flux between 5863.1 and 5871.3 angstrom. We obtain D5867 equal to 19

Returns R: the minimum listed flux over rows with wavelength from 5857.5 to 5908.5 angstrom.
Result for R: 15.4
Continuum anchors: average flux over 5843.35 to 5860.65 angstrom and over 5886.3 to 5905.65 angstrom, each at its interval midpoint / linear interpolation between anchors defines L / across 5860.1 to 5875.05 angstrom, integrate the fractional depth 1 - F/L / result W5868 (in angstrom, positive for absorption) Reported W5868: 0.7 angstrom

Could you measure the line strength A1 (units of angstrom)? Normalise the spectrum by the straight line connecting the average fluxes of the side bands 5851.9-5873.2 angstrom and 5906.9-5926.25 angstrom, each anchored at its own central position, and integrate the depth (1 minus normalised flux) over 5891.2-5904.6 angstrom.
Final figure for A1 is 0.9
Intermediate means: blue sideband 19.2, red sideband 18.9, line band 17.8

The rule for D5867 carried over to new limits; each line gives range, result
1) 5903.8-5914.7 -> 18.6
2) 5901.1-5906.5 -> 21.1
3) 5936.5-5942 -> 22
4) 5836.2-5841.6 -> 17.3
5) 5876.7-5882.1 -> 20.1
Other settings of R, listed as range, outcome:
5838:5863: 16.6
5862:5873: 16.8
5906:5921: 16.5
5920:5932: 17.2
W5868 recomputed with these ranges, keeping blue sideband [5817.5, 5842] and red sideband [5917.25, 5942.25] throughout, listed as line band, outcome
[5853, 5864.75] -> 0.8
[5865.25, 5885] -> 0.1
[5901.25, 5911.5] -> 0.3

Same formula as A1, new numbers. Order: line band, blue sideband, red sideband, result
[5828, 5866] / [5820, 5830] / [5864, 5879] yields 1.7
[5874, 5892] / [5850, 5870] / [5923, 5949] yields 0.7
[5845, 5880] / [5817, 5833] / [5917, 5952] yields 0.9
